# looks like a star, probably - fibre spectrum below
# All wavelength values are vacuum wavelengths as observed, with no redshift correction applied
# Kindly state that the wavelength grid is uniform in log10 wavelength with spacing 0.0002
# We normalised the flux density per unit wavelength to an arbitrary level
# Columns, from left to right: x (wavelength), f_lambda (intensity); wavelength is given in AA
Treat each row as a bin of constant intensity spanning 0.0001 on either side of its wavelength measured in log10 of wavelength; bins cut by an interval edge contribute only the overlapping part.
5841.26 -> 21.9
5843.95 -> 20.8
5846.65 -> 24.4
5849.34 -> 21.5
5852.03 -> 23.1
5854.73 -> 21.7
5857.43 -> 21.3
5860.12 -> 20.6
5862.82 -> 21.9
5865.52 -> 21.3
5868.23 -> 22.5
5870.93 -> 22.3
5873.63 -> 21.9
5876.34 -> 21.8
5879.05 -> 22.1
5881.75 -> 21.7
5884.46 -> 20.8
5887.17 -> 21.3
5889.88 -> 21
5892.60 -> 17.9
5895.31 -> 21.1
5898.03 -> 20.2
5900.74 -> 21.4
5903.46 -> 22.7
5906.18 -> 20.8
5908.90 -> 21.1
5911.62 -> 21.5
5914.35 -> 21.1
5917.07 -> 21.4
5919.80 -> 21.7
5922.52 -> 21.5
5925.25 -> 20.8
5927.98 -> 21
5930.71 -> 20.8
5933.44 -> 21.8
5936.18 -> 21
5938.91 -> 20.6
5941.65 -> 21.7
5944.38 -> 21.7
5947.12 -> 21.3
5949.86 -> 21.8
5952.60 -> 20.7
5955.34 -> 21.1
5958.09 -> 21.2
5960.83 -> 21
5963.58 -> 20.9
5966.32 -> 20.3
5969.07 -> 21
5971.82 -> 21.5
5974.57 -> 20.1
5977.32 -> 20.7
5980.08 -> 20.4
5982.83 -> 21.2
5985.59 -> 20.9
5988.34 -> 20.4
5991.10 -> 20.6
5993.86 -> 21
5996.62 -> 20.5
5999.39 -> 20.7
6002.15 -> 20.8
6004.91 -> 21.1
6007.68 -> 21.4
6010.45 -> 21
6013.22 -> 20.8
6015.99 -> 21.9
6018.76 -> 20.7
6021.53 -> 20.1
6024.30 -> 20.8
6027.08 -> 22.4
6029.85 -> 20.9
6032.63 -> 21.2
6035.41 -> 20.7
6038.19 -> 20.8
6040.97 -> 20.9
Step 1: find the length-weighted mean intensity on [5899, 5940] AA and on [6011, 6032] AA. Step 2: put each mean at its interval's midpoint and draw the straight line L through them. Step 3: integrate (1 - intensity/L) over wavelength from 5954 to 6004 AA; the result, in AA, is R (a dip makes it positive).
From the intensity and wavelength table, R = 0.9 AA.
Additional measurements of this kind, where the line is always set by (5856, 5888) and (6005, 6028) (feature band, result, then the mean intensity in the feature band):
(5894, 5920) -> 0.27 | 21.3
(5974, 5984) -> 0.29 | 20.6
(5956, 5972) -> 0.26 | 20.9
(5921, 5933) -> 0.19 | 21.1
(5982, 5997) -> 0.31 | 20.8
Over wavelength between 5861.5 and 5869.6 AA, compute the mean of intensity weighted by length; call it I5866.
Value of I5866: 21.9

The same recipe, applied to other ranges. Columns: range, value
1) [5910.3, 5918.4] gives 21.3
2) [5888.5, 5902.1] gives 20.3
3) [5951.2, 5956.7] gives 20.9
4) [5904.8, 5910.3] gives 21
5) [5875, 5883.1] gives 21.9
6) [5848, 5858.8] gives 21.9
